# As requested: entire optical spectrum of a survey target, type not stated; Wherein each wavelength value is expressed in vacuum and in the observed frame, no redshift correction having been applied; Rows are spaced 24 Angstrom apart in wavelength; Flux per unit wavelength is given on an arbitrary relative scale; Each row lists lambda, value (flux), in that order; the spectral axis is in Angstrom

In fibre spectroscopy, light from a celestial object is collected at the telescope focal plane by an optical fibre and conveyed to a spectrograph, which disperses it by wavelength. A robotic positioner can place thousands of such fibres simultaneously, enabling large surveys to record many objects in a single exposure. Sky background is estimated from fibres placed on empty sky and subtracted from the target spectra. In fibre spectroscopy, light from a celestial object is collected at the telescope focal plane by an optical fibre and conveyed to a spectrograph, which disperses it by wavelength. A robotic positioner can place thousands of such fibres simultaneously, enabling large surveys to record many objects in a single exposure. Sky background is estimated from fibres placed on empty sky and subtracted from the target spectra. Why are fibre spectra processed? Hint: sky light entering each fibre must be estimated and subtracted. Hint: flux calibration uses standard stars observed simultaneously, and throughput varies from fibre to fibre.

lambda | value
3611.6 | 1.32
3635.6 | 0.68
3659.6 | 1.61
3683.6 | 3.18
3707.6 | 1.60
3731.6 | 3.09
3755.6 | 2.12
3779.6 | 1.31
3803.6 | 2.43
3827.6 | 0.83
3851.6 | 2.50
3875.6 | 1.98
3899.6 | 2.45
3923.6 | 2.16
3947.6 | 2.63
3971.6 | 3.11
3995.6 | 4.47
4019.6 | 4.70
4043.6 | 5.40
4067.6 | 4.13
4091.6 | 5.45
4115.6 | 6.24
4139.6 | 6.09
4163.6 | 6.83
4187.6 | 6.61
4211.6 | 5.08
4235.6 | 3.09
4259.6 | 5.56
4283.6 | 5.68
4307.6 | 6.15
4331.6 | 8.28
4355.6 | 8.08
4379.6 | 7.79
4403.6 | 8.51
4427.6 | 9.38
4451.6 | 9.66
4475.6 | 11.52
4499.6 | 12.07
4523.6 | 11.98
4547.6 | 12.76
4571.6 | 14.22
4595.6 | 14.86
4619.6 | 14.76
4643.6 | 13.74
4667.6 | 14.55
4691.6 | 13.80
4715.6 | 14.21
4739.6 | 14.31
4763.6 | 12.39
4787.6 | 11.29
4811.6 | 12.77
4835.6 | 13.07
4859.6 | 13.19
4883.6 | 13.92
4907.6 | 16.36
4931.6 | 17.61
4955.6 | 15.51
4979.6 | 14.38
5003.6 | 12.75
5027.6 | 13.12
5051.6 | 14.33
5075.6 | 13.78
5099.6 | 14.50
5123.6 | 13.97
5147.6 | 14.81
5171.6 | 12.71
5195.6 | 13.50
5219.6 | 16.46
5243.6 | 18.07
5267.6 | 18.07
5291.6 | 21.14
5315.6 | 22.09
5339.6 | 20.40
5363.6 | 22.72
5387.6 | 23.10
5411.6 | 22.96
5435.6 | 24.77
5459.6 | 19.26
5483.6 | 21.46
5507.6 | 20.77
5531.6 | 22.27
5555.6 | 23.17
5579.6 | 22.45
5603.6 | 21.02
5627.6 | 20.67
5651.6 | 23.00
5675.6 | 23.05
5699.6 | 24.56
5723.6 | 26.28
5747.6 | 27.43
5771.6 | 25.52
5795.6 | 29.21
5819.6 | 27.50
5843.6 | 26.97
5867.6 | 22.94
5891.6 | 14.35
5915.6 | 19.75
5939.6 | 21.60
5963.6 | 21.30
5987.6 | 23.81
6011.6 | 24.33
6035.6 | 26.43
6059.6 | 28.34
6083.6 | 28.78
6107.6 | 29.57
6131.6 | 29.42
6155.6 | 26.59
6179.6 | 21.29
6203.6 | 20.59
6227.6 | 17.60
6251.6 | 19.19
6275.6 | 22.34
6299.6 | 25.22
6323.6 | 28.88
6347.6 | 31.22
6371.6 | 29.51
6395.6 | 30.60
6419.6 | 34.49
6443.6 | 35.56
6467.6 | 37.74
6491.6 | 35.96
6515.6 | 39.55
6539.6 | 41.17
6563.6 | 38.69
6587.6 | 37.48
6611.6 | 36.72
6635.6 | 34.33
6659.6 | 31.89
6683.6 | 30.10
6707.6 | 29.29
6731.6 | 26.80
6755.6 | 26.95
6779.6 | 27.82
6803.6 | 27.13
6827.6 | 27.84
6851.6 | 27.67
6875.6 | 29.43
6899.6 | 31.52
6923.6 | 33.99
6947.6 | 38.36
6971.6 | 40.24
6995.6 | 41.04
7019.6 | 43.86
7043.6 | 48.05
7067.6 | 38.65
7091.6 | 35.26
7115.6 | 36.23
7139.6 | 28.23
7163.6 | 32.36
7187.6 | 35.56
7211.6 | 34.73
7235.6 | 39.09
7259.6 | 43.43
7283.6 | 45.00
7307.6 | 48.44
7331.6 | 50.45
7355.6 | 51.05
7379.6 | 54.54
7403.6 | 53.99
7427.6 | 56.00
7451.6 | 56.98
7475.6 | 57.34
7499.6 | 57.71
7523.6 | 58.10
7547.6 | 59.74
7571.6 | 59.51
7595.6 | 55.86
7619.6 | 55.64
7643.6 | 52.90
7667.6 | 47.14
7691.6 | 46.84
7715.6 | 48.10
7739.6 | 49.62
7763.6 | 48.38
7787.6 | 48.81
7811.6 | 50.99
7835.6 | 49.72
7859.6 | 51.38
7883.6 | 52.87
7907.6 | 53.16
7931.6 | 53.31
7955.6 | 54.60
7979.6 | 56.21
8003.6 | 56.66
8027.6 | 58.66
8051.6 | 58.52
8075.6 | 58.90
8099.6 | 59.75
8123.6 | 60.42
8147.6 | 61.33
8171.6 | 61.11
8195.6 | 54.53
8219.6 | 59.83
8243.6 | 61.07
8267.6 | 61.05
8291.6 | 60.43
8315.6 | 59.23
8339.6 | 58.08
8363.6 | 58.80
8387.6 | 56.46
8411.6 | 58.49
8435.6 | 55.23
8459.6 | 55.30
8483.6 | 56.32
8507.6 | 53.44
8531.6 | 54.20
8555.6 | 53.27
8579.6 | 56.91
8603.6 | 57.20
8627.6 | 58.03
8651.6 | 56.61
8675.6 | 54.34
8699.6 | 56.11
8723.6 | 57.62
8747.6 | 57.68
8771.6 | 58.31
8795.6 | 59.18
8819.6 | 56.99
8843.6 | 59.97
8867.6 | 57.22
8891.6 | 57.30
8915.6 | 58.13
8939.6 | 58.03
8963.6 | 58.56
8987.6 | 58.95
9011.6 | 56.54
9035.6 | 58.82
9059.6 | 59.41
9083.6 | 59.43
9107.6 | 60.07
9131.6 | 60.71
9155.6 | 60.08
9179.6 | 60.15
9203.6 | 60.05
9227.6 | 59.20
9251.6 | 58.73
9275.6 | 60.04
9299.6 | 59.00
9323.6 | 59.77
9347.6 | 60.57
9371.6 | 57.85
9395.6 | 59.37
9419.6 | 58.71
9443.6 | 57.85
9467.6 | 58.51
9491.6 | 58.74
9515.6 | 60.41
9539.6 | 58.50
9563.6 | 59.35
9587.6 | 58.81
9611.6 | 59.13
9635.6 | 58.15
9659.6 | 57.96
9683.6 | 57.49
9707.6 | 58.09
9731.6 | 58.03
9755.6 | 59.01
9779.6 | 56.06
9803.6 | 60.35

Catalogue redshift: 0.00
